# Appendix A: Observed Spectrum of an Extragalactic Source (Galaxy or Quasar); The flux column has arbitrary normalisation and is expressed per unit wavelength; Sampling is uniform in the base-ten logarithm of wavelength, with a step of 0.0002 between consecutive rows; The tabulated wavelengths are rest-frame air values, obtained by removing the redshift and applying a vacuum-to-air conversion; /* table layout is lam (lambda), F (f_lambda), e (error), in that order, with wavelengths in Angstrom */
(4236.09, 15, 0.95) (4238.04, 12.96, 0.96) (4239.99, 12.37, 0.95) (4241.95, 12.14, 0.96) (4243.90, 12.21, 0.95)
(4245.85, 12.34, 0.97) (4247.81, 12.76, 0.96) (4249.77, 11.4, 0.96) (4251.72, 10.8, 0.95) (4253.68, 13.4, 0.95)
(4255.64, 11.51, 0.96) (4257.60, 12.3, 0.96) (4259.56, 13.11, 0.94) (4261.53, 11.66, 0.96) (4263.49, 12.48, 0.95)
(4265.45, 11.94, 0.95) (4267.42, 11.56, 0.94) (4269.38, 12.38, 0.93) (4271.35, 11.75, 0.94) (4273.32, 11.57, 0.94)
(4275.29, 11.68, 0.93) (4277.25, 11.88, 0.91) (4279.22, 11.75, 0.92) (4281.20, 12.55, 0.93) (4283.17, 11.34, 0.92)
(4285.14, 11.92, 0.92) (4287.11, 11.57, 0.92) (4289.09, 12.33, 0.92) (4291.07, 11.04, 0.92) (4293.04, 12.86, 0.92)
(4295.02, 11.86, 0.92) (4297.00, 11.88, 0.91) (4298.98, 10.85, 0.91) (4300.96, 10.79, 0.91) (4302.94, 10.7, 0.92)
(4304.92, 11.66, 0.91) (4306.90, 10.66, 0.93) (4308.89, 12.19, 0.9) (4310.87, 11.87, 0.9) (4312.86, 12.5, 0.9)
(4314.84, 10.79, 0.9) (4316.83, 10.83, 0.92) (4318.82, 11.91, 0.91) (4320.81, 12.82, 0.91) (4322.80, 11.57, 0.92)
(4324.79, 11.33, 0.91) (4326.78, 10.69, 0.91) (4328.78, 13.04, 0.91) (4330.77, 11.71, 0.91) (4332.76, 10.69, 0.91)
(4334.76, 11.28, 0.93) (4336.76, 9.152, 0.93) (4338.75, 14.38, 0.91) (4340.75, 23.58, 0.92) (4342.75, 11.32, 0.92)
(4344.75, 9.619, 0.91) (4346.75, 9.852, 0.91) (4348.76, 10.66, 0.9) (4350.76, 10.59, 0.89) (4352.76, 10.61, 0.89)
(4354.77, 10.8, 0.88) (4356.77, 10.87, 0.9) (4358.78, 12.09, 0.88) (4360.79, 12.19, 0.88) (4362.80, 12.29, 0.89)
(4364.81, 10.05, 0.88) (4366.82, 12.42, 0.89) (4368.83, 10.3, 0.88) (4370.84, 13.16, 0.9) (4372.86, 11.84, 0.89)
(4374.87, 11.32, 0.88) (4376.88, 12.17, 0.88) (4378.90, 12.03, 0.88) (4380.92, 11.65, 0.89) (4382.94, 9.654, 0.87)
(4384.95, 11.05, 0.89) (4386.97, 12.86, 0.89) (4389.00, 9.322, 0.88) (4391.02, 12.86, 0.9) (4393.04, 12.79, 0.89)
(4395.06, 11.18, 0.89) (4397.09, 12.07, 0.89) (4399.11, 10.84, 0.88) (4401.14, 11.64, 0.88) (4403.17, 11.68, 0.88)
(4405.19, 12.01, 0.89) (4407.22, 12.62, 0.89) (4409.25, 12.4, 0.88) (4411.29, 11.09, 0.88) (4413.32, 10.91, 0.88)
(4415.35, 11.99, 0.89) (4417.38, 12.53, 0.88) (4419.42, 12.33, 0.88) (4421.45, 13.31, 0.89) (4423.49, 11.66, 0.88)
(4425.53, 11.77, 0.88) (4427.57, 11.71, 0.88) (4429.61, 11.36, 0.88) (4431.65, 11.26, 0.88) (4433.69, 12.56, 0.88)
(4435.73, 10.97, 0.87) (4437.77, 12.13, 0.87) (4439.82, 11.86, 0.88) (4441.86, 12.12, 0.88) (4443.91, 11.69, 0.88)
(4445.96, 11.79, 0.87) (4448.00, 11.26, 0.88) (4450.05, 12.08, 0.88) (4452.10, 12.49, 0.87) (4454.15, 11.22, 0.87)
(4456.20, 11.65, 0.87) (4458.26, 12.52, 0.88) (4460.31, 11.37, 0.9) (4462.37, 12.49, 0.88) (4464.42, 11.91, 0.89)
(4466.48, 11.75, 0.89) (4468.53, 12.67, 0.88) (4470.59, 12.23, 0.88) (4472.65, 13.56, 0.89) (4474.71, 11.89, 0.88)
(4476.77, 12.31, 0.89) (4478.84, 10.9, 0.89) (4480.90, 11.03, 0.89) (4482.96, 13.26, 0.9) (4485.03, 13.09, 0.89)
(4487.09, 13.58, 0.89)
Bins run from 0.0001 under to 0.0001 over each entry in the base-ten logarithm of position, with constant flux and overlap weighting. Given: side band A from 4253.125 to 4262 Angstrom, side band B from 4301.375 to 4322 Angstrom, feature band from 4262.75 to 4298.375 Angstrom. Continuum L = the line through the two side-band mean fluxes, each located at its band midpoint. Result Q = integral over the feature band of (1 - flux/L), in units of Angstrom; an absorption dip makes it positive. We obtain 0.4 Angstrom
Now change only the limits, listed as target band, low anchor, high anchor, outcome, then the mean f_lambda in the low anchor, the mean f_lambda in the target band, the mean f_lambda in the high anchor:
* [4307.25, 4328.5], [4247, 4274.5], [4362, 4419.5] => 0.4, 12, 11.7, 11.7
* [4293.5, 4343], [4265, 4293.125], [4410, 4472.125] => -0.7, 11.8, 12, 11.9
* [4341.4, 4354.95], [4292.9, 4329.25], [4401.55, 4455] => 1.0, 11.6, 10.8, 11.9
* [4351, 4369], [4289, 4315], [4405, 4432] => 0.7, 11.6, 11.3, 11.9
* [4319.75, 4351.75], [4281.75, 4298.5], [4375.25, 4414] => -0.7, 11.8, 12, 11.6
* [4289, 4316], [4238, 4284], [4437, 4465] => 1.1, 12.1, 11.5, 11.9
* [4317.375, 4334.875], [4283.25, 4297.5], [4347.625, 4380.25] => 0.0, 11.9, 11.7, 11.5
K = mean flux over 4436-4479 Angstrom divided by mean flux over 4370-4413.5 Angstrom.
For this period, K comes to 1.0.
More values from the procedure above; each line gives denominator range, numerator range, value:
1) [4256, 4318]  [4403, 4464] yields 1.01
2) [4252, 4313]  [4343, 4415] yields 0.97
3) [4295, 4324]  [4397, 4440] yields 1.03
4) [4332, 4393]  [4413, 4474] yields 1.02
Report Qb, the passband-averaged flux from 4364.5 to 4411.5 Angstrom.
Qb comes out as 11.7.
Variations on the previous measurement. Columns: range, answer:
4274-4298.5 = 11.9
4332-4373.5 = 11.8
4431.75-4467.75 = 11.9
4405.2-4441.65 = 11.9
